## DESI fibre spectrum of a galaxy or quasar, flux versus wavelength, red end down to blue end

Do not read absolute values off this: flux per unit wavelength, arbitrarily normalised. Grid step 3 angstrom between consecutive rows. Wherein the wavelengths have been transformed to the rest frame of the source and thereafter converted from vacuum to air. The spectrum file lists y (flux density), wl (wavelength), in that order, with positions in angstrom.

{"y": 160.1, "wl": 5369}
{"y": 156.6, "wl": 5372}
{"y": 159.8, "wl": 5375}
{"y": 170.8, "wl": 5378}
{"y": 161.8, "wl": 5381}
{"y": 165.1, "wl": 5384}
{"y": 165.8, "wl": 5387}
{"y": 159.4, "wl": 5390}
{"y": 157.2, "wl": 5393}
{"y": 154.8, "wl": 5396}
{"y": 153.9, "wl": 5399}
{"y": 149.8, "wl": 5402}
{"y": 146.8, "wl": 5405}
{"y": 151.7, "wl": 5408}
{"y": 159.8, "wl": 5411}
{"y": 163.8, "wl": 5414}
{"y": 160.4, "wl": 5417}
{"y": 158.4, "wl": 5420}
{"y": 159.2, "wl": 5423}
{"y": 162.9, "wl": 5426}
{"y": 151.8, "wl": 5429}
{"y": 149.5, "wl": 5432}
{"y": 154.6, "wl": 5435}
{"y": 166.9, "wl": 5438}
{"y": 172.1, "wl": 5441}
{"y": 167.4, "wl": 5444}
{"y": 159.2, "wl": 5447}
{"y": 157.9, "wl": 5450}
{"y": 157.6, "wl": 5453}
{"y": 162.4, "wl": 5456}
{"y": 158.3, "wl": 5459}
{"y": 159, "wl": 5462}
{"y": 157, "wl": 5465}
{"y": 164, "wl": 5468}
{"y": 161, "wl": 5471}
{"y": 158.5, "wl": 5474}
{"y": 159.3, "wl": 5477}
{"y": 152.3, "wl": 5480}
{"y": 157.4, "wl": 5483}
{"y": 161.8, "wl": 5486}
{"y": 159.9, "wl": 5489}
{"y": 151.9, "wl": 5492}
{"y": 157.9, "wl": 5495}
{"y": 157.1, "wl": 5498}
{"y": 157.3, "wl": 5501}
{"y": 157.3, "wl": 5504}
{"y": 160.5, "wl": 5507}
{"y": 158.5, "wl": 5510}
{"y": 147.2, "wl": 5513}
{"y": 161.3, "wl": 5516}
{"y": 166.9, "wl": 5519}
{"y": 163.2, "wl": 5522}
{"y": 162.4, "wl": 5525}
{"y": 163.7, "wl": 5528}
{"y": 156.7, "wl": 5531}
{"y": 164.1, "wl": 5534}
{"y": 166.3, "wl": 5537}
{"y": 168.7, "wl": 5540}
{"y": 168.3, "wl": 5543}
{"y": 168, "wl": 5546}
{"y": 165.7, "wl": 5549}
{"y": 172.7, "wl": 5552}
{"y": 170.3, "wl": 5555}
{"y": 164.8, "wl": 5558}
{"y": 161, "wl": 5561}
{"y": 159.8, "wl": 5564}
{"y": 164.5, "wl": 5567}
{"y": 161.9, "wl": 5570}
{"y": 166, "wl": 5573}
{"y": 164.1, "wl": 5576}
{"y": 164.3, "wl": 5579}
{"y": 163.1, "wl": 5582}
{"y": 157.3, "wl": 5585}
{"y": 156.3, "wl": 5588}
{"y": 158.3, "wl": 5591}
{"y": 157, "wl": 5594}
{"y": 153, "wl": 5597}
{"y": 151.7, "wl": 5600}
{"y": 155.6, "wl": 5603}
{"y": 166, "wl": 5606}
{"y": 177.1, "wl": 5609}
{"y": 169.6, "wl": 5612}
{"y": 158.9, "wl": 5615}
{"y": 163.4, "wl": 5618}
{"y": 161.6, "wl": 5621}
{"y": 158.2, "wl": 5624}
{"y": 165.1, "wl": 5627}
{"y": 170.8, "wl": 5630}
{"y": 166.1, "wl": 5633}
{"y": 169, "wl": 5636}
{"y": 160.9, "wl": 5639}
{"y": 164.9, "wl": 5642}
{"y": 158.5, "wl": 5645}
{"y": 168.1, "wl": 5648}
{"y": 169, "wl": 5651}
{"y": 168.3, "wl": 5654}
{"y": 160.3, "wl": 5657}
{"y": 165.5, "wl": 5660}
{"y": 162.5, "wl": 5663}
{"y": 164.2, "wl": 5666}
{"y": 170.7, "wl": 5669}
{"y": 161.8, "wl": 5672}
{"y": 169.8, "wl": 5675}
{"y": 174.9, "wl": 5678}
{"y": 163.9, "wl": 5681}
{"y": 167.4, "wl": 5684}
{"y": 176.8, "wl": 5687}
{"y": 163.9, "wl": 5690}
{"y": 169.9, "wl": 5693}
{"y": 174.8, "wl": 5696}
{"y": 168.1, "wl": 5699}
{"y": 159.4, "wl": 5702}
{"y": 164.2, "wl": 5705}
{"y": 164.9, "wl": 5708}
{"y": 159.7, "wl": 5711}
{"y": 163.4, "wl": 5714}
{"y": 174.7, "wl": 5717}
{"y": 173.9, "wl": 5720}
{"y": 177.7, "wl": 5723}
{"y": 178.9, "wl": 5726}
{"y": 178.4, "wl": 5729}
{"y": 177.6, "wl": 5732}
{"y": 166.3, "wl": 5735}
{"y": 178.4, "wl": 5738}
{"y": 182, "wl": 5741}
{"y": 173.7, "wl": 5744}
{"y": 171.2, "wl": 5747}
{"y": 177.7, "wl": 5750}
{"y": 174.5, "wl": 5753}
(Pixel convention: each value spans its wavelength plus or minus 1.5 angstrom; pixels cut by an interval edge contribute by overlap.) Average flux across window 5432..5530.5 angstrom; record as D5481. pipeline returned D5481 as 160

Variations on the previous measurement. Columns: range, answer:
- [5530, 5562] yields 166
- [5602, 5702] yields 166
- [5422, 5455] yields 160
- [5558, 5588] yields 162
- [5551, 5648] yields 163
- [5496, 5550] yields 162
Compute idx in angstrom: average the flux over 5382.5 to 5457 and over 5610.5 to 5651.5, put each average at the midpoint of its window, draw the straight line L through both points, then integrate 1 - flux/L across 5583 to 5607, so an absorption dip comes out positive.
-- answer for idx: 1.0 angstrom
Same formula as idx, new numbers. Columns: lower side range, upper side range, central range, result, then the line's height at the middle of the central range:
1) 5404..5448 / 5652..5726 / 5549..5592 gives 0.14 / 164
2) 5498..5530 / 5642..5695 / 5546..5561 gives -0.57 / 161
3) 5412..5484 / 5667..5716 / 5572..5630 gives 0.97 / 164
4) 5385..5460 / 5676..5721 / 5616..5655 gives 0.24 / 166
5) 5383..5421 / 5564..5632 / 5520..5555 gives -1.12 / 161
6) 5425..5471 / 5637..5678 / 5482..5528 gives 0.74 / 161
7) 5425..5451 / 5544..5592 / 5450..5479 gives 0.27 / 161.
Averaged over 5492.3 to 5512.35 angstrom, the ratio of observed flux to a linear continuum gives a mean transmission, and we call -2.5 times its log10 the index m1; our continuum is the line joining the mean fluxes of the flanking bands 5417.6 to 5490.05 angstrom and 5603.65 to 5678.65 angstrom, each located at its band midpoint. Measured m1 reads 0.03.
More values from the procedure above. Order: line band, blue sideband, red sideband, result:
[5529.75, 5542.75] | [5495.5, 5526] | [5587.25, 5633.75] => -0.03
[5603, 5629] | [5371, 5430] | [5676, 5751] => 0.02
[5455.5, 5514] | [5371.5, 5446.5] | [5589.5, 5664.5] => 0.02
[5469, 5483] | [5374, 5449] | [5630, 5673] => 0.02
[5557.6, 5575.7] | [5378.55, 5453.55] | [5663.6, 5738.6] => 0.01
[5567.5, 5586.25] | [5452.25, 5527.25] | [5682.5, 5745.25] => 0.00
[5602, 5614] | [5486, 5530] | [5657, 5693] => -0.02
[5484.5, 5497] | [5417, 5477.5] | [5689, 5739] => 0.03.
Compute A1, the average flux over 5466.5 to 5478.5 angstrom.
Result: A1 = 161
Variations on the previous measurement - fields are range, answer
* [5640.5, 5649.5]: 164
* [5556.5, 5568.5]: 163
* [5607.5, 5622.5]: 166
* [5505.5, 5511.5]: 160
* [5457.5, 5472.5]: 160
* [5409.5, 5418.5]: 161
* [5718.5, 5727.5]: 177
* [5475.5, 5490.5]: 158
